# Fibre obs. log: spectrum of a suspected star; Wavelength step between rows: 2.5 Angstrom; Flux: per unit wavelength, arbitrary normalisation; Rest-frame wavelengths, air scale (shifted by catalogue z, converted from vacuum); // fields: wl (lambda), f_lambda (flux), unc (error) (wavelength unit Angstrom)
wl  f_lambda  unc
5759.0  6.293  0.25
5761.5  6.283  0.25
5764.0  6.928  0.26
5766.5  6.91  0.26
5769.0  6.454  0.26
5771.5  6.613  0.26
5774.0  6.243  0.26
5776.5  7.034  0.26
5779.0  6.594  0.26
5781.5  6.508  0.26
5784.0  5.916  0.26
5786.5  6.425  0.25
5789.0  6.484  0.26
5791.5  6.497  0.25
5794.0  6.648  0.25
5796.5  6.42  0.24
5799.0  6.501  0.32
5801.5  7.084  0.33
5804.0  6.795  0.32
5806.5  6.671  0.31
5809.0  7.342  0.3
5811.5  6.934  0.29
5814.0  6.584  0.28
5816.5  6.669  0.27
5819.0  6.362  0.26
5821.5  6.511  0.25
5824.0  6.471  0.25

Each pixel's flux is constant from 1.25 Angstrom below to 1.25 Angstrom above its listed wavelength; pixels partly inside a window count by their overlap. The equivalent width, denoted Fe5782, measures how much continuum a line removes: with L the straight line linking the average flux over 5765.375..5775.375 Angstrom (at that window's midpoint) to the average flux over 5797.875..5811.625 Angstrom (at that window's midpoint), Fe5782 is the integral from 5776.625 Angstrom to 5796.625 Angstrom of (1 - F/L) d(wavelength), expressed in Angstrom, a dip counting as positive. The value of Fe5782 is 0.7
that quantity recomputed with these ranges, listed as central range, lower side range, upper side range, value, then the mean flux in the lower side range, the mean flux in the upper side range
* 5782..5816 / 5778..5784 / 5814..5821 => -0.86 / 6.42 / 6.53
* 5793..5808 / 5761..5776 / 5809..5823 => -0.10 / 6.61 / 6.67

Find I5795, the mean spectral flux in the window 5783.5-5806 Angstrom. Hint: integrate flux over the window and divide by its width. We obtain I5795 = 6.56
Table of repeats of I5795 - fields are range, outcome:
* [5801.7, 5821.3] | 6.77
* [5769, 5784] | 6.53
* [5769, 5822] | 6.61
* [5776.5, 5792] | 6.45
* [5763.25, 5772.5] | 6.72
